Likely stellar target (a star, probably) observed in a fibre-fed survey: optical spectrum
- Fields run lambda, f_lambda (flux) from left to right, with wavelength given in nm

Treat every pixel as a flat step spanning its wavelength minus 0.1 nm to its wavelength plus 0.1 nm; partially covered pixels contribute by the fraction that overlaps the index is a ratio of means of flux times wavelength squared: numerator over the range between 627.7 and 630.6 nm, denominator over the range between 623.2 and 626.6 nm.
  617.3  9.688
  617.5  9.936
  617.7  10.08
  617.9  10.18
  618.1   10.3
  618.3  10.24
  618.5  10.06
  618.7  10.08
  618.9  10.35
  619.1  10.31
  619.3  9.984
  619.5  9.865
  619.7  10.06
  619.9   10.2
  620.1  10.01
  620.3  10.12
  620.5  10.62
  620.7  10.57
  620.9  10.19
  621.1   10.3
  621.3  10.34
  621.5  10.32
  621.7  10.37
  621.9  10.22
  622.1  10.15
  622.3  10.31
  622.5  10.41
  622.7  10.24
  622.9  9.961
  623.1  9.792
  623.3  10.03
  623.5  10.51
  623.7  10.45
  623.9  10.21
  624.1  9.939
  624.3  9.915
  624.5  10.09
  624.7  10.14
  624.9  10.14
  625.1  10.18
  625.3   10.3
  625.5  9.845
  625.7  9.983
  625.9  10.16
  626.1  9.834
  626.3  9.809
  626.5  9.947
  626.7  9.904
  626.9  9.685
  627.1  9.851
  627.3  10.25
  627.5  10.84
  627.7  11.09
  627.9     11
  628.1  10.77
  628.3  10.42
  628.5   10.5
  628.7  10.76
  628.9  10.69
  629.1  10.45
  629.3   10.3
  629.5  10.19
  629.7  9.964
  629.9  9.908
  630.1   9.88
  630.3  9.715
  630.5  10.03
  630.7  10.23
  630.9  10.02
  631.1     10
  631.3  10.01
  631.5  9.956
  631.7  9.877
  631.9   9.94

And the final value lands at 1.04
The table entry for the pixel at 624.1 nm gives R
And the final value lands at 9.939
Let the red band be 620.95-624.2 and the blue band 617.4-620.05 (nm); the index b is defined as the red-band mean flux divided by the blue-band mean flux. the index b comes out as 1.01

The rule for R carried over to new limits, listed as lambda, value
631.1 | 10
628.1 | 10.77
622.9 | 9.961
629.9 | 9.908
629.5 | 10.19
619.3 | 9.984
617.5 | 9.936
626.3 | 9.809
